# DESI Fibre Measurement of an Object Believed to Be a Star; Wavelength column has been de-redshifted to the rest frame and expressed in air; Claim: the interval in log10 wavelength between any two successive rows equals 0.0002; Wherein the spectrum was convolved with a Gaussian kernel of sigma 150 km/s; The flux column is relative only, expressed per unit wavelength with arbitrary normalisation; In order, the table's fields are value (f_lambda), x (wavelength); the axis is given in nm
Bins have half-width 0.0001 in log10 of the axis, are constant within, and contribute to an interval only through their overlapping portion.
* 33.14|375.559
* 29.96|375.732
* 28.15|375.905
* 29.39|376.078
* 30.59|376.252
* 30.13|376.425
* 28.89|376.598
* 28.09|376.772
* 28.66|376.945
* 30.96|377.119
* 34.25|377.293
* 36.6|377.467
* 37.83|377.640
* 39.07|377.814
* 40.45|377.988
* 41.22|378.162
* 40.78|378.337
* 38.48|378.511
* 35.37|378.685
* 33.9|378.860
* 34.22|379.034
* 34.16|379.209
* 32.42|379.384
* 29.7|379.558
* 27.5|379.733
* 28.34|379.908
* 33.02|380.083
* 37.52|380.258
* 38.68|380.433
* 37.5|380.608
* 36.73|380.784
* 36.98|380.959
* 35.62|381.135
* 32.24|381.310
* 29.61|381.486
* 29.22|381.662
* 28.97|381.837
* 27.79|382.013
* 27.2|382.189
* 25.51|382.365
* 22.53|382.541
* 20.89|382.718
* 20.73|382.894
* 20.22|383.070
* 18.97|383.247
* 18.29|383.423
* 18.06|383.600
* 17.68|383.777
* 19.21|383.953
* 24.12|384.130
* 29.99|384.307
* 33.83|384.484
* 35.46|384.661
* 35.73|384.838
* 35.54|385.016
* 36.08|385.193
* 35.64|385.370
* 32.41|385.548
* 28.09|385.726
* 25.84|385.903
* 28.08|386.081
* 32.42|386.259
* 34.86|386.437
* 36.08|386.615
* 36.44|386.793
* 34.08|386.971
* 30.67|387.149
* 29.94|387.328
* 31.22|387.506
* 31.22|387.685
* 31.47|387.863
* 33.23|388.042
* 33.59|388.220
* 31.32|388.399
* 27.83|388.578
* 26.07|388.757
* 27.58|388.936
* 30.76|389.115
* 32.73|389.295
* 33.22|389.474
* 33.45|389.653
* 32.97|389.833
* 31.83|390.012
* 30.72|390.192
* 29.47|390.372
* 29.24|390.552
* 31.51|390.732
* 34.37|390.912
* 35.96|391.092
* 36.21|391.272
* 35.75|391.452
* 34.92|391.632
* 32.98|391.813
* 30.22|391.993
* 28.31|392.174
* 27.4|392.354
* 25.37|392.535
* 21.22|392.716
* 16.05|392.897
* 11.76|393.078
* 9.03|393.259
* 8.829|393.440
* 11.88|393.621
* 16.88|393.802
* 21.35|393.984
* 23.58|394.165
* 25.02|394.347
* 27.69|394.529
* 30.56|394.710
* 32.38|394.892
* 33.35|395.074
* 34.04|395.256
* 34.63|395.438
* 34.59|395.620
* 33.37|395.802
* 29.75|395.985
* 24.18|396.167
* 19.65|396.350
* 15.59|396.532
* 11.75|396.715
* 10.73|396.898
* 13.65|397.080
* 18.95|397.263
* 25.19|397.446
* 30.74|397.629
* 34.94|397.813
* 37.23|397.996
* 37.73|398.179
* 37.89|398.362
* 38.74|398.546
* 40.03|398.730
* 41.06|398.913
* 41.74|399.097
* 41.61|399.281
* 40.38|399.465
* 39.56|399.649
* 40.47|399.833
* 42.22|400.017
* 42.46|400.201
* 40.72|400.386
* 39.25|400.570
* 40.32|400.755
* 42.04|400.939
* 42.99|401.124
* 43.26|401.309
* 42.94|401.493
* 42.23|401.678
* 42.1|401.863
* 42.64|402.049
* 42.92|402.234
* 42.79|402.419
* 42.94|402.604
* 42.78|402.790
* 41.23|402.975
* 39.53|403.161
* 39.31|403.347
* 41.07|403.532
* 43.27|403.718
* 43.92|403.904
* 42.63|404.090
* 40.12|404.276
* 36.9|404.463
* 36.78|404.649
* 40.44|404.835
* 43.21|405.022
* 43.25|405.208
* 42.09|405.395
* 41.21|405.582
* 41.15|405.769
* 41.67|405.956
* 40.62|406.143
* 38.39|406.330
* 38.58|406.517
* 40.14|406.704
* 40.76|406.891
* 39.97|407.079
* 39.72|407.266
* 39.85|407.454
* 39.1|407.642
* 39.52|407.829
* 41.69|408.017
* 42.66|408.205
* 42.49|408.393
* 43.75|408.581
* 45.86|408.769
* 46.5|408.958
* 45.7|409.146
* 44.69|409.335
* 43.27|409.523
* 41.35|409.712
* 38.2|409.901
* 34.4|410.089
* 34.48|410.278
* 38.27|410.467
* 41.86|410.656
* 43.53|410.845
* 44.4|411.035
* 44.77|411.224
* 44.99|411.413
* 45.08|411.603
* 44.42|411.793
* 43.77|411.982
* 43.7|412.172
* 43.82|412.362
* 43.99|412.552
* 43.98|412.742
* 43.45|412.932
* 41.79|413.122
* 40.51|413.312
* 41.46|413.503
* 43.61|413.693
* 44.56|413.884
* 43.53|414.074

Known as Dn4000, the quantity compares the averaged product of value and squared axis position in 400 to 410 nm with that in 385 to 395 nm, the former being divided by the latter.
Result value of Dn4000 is 1.6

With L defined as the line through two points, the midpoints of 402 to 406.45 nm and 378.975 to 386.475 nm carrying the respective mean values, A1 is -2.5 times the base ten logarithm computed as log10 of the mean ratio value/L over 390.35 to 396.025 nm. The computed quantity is 0.28 mag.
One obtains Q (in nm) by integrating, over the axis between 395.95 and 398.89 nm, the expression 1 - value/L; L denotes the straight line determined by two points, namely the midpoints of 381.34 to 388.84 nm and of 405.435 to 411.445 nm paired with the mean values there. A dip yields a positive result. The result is 0.71 nm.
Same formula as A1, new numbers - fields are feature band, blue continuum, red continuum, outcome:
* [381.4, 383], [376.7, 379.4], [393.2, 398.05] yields 0.26 mag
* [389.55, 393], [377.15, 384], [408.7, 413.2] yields 0.15 mag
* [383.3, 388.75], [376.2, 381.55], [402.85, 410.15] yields 0.19 mag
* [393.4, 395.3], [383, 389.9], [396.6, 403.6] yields 0.37 mag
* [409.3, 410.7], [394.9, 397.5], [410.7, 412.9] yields 0.07 mag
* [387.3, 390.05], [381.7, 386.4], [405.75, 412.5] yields -0.05 mag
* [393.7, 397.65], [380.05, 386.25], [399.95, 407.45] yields 0.42 mag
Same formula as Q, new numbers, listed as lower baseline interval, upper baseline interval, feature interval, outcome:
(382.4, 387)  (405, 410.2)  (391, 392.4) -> -0.03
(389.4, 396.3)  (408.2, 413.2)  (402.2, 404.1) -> -0.29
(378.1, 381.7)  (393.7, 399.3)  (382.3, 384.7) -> 0.74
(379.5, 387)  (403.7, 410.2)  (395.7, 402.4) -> 0.47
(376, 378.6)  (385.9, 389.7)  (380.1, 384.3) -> 0.74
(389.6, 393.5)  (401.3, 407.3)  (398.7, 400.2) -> -0.21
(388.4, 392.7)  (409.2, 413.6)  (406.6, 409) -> -0.08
